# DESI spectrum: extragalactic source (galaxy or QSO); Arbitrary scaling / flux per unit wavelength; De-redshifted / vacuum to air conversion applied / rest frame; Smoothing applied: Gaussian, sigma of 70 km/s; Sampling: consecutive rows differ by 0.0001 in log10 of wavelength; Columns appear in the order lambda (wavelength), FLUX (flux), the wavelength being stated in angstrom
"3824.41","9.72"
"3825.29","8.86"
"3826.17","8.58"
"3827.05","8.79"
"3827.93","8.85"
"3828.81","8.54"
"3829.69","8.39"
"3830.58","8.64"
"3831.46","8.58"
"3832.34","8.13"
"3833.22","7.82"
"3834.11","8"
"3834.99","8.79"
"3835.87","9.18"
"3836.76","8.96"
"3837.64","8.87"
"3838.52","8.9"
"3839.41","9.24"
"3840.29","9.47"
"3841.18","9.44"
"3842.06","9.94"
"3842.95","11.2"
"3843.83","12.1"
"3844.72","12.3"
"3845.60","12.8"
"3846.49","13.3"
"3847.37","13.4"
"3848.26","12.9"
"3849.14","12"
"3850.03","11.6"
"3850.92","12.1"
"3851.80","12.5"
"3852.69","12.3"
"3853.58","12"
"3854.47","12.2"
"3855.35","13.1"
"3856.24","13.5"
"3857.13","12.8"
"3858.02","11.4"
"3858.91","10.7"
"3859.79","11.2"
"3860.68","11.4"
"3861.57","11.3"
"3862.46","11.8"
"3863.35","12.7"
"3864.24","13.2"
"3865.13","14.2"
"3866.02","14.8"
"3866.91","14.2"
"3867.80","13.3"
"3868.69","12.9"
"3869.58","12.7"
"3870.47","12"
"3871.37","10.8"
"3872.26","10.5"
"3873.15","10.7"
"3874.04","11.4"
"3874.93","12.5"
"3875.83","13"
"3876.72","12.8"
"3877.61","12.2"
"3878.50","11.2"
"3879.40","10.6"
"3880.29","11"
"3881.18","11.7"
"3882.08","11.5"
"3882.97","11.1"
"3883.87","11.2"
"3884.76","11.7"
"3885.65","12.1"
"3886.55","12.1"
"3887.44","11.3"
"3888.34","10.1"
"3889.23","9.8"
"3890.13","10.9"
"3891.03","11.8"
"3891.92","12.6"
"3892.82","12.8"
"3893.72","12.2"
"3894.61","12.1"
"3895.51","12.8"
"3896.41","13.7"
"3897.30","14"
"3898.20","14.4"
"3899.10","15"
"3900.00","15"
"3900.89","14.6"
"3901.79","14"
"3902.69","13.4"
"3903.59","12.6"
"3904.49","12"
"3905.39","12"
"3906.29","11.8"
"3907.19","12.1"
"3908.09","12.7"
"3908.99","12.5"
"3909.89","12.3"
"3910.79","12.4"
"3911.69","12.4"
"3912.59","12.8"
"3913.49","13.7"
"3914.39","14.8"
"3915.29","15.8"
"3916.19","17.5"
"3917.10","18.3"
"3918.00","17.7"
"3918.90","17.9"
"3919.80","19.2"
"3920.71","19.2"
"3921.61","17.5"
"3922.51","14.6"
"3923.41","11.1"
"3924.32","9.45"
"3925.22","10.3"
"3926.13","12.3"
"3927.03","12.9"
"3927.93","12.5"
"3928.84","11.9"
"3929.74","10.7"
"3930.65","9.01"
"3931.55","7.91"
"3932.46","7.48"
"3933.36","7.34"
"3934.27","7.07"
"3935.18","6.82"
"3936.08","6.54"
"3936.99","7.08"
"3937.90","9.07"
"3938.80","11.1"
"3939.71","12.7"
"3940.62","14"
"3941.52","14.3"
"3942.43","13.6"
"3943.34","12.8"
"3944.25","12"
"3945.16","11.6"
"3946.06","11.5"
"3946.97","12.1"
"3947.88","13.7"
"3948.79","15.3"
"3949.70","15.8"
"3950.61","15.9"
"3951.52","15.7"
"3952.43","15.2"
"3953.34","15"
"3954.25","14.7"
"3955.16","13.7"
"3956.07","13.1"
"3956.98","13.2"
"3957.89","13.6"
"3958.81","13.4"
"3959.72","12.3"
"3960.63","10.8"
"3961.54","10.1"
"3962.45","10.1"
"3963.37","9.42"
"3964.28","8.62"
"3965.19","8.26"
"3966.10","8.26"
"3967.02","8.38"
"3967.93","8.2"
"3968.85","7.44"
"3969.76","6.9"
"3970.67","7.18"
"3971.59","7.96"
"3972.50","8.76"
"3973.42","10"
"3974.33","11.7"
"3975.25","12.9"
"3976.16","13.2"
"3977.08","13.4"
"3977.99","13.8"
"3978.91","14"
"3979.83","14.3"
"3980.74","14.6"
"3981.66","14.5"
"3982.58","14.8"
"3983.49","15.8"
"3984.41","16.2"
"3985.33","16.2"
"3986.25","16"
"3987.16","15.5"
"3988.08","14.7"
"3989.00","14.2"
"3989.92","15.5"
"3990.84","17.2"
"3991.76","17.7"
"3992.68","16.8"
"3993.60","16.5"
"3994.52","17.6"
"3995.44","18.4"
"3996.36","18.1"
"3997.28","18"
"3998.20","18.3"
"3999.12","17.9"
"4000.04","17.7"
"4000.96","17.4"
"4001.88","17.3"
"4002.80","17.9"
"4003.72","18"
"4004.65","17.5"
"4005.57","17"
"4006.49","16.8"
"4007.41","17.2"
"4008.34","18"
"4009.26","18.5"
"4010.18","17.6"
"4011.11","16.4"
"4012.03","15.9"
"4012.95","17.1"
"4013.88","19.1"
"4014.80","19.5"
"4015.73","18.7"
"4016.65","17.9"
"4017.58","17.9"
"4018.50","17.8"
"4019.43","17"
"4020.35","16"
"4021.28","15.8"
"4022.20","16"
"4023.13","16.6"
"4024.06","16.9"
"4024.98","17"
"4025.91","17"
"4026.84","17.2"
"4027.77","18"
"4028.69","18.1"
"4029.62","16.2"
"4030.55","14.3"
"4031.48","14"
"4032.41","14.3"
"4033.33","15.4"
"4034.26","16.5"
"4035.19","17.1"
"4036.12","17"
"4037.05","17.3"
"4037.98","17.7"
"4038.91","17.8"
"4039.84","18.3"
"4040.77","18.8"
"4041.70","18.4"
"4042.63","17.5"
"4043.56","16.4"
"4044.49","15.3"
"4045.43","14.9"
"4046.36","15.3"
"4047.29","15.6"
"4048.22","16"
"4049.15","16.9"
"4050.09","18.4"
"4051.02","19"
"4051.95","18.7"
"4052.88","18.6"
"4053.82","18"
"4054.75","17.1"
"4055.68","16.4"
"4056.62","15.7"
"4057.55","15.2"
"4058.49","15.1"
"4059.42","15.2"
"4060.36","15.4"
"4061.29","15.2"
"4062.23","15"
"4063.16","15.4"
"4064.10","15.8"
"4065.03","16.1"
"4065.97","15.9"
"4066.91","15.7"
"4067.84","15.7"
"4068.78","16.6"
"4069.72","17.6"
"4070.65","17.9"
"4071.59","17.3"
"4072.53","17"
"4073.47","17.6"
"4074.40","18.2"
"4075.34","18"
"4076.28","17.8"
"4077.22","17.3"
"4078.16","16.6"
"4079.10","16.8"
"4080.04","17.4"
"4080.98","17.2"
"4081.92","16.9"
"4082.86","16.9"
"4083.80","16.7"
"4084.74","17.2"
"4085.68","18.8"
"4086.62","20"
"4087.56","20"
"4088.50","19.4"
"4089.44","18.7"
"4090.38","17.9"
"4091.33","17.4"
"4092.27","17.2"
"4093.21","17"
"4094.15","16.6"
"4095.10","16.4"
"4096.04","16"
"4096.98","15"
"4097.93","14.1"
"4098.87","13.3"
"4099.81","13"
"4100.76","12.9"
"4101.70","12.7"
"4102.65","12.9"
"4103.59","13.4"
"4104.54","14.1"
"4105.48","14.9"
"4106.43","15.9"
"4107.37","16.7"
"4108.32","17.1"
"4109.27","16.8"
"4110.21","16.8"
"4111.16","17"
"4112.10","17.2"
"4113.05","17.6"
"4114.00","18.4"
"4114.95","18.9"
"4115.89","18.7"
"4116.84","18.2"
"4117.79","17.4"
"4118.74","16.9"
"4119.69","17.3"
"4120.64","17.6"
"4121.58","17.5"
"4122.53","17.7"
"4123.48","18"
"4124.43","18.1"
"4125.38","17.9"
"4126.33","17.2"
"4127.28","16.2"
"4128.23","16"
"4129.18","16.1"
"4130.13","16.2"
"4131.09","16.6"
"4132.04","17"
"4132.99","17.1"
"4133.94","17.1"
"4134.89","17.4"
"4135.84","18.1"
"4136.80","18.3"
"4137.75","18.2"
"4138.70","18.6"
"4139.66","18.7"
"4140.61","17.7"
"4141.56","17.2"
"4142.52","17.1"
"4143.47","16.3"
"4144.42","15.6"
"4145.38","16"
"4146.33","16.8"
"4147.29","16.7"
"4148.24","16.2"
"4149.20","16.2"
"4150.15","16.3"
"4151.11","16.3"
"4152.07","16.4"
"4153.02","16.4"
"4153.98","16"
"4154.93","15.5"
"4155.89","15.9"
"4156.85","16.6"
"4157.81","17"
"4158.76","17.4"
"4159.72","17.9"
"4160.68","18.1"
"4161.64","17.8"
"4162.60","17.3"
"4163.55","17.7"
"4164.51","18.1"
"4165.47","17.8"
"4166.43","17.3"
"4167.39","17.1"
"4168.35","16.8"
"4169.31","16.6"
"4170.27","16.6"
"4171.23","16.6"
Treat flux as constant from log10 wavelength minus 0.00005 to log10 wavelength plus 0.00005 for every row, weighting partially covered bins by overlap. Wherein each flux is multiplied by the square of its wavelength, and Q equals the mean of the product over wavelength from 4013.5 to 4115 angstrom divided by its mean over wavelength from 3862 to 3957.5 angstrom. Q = 1.4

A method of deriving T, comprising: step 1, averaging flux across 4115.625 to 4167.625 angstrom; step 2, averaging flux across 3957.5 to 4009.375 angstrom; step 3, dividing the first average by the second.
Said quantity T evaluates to 1.22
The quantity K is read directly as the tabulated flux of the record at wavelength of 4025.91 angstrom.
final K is 17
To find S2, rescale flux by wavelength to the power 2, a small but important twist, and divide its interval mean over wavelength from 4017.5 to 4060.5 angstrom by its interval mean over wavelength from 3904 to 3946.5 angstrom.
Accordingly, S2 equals 1.43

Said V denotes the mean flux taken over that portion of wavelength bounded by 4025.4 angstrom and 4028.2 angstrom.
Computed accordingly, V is 17.3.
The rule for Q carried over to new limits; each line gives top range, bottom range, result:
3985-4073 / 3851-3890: 1.52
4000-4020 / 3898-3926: 1.31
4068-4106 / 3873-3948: 1.46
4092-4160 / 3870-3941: 1.51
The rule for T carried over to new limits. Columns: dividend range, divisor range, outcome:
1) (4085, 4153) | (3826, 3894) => 1.49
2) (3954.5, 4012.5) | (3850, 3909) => 1.15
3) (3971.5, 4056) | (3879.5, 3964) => 1.31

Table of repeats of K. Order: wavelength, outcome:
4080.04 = 17.4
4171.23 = 16.6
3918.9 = 17.9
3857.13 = 12.8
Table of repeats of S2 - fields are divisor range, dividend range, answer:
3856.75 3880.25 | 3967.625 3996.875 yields 1.20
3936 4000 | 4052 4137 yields 1.35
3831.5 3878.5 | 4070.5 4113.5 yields 1.62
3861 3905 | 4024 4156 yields 1.50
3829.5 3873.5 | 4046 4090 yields 1.68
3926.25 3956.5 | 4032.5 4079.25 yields 1.50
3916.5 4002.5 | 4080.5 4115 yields 1.34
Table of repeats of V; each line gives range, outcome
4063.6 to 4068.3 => 15.8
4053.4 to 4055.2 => 17.6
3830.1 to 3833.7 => 8.27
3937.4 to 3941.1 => 11.7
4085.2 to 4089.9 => 19.4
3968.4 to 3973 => 7.67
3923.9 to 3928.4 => 11.5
